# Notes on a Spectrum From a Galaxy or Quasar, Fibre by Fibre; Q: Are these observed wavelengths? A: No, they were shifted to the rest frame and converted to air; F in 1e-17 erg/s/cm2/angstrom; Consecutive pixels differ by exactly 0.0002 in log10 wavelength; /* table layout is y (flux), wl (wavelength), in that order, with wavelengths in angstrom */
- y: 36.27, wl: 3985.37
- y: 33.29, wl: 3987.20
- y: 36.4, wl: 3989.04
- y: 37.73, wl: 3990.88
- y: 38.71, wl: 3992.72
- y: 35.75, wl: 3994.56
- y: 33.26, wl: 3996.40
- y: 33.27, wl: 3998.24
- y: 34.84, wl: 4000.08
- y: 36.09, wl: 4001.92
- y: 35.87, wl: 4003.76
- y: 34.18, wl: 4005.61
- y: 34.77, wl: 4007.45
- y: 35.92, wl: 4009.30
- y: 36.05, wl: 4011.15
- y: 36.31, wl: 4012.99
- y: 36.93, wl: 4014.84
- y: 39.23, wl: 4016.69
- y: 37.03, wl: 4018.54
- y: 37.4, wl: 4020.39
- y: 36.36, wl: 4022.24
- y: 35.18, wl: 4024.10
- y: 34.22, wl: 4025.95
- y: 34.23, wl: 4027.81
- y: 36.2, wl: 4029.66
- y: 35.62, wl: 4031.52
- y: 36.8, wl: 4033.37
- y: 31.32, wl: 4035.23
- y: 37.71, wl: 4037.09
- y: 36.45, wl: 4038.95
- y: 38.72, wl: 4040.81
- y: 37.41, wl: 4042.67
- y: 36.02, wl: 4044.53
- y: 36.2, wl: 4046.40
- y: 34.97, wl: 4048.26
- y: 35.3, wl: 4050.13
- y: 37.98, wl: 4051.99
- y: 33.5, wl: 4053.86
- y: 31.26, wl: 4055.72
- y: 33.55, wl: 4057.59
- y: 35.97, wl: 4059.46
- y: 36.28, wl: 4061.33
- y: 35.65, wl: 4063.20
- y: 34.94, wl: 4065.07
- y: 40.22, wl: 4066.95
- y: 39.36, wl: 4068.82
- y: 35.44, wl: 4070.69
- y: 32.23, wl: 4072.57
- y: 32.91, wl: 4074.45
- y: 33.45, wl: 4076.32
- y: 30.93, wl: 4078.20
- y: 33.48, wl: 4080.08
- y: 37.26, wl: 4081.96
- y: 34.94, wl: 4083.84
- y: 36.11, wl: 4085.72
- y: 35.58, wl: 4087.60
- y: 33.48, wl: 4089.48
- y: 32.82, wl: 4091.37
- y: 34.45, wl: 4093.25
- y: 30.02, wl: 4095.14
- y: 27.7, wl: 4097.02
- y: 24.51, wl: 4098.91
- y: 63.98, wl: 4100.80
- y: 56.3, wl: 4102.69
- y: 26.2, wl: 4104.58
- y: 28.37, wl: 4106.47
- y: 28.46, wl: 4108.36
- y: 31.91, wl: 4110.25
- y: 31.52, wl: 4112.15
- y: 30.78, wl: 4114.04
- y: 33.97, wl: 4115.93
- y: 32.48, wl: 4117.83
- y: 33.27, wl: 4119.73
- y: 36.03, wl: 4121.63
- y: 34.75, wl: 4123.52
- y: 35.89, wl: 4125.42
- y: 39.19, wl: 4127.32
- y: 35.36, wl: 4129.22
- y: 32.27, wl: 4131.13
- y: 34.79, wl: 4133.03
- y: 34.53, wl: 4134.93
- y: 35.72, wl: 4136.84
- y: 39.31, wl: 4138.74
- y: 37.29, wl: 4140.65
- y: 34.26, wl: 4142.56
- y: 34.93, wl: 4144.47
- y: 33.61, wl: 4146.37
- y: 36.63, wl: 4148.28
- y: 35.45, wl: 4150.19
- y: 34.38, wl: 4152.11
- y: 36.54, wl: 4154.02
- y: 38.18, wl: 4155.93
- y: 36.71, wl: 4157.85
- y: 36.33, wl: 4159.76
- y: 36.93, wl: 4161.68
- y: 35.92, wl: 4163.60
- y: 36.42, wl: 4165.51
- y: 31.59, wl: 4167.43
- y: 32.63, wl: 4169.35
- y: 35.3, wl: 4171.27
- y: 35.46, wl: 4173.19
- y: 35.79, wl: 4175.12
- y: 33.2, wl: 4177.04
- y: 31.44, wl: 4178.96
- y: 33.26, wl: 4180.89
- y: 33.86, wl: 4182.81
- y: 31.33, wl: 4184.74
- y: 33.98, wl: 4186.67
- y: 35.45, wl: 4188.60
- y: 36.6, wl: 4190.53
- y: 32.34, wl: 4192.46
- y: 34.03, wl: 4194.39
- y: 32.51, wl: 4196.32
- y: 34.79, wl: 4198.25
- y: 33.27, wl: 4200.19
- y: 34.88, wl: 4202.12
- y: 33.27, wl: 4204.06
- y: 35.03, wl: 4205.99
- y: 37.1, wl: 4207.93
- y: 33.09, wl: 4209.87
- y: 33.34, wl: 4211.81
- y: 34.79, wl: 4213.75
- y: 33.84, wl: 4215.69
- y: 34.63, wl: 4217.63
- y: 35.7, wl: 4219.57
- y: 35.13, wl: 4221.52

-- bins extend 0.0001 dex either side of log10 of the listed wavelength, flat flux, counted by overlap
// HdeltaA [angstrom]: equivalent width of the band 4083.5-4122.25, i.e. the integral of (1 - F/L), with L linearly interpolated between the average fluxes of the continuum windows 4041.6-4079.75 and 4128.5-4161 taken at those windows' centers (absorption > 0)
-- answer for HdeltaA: 1.1 angstrom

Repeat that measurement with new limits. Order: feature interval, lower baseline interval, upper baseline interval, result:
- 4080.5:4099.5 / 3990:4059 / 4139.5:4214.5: 1.3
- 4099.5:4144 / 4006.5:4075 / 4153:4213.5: -0.9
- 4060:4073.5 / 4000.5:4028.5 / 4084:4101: -0.6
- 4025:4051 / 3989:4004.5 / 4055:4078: -0.4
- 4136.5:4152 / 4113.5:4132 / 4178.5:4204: -0.7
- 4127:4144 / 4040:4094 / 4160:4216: -0.5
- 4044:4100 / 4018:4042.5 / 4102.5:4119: -0.3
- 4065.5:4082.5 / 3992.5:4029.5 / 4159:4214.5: 0.1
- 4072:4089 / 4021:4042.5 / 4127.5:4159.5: 0.8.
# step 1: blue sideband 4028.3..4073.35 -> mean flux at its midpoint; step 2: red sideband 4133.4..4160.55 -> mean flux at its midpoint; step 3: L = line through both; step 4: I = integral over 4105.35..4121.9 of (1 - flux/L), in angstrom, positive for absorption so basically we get 2.0 angstrom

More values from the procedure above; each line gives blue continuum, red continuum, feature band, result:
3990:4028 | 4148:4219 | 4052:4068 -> 0.1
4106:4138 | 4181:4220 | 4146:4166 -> -1.4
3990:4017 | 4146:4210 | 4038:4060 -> 0.0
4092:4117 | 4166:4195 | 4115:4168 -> -2.1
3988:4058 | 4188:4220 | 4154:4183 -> -0.3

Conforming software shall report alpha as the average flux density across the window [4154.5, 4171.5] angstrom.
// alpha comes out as 35.6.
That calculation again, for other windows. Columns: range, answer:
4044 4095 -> 34.9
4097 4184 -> 35.1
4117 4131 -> 35.1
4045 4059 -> 34.8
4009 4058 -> 35.9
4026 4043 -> 35.9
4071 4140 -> 34.6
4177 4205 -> 33.6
